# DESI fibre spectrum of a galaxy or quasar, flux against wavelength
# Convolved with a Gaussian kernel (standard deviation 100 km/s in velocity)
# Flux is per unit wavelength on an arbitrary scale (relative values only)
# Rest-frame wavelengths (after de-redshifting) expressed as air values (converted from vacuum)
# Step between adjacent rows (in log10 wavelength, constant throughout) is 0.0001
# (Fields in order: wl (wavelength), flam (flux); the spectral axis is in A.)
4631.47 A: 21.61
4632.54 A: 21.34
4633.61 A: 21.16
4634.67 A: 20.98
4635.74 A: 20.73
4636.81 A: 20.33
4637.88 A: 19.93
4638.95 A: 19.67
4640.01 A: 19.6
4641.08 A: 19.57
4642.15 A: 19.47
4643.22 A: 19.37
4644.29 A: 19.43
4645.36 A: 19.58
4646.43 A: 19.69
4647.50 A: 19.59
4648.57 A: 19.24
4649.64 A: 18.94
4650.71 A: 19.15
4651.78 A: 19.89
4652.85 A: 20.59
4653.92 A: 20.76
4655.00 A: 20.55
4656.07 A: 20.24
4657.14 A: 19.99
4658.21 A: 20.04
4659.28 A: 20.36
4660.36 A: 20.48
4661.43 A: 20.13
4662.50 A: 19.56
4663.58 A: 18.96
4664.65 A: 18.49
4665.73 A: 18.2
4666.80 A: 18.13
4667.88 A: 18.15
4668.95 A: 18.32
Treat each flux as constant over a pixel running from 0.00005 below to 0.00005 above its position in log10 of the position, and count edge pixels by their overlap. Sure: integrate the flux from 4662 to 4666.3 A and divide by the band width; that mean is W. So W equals 18.8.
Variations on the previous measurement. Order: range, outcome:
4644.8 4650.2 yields 19.4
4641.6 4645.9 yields 19.4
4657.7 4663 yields 20.1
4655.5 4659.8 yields 20.2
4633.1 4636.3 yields 21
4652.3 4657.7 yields 20.4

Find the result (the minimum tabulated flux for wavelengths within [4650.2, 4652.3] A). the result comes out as 19.15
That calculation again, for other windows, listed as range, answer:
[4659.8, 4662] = 20.13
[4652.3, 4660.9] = 19.99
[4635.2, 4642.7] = 19.47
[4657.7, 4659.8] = 20.04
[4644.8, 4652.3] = 18.94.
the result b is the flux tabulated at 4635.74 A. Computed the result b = 20.73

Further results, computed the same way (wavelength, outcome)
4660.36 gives 20.48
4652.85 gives 20.59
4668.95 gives 18.32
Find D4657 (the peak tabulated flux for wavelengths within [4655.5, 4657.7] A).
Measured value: 20.24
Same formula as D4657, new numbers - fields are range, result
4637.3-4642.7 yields 19.93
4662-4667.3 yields 19.56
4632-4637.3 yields 21.34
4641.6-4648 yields 19.69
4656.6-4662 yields 20.48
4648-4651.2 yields 19.24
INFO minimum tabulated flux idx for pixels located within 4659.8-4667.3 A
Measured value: 18.13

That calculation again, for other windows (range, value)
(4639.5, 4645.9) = 19.37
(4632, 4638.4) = 19.93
